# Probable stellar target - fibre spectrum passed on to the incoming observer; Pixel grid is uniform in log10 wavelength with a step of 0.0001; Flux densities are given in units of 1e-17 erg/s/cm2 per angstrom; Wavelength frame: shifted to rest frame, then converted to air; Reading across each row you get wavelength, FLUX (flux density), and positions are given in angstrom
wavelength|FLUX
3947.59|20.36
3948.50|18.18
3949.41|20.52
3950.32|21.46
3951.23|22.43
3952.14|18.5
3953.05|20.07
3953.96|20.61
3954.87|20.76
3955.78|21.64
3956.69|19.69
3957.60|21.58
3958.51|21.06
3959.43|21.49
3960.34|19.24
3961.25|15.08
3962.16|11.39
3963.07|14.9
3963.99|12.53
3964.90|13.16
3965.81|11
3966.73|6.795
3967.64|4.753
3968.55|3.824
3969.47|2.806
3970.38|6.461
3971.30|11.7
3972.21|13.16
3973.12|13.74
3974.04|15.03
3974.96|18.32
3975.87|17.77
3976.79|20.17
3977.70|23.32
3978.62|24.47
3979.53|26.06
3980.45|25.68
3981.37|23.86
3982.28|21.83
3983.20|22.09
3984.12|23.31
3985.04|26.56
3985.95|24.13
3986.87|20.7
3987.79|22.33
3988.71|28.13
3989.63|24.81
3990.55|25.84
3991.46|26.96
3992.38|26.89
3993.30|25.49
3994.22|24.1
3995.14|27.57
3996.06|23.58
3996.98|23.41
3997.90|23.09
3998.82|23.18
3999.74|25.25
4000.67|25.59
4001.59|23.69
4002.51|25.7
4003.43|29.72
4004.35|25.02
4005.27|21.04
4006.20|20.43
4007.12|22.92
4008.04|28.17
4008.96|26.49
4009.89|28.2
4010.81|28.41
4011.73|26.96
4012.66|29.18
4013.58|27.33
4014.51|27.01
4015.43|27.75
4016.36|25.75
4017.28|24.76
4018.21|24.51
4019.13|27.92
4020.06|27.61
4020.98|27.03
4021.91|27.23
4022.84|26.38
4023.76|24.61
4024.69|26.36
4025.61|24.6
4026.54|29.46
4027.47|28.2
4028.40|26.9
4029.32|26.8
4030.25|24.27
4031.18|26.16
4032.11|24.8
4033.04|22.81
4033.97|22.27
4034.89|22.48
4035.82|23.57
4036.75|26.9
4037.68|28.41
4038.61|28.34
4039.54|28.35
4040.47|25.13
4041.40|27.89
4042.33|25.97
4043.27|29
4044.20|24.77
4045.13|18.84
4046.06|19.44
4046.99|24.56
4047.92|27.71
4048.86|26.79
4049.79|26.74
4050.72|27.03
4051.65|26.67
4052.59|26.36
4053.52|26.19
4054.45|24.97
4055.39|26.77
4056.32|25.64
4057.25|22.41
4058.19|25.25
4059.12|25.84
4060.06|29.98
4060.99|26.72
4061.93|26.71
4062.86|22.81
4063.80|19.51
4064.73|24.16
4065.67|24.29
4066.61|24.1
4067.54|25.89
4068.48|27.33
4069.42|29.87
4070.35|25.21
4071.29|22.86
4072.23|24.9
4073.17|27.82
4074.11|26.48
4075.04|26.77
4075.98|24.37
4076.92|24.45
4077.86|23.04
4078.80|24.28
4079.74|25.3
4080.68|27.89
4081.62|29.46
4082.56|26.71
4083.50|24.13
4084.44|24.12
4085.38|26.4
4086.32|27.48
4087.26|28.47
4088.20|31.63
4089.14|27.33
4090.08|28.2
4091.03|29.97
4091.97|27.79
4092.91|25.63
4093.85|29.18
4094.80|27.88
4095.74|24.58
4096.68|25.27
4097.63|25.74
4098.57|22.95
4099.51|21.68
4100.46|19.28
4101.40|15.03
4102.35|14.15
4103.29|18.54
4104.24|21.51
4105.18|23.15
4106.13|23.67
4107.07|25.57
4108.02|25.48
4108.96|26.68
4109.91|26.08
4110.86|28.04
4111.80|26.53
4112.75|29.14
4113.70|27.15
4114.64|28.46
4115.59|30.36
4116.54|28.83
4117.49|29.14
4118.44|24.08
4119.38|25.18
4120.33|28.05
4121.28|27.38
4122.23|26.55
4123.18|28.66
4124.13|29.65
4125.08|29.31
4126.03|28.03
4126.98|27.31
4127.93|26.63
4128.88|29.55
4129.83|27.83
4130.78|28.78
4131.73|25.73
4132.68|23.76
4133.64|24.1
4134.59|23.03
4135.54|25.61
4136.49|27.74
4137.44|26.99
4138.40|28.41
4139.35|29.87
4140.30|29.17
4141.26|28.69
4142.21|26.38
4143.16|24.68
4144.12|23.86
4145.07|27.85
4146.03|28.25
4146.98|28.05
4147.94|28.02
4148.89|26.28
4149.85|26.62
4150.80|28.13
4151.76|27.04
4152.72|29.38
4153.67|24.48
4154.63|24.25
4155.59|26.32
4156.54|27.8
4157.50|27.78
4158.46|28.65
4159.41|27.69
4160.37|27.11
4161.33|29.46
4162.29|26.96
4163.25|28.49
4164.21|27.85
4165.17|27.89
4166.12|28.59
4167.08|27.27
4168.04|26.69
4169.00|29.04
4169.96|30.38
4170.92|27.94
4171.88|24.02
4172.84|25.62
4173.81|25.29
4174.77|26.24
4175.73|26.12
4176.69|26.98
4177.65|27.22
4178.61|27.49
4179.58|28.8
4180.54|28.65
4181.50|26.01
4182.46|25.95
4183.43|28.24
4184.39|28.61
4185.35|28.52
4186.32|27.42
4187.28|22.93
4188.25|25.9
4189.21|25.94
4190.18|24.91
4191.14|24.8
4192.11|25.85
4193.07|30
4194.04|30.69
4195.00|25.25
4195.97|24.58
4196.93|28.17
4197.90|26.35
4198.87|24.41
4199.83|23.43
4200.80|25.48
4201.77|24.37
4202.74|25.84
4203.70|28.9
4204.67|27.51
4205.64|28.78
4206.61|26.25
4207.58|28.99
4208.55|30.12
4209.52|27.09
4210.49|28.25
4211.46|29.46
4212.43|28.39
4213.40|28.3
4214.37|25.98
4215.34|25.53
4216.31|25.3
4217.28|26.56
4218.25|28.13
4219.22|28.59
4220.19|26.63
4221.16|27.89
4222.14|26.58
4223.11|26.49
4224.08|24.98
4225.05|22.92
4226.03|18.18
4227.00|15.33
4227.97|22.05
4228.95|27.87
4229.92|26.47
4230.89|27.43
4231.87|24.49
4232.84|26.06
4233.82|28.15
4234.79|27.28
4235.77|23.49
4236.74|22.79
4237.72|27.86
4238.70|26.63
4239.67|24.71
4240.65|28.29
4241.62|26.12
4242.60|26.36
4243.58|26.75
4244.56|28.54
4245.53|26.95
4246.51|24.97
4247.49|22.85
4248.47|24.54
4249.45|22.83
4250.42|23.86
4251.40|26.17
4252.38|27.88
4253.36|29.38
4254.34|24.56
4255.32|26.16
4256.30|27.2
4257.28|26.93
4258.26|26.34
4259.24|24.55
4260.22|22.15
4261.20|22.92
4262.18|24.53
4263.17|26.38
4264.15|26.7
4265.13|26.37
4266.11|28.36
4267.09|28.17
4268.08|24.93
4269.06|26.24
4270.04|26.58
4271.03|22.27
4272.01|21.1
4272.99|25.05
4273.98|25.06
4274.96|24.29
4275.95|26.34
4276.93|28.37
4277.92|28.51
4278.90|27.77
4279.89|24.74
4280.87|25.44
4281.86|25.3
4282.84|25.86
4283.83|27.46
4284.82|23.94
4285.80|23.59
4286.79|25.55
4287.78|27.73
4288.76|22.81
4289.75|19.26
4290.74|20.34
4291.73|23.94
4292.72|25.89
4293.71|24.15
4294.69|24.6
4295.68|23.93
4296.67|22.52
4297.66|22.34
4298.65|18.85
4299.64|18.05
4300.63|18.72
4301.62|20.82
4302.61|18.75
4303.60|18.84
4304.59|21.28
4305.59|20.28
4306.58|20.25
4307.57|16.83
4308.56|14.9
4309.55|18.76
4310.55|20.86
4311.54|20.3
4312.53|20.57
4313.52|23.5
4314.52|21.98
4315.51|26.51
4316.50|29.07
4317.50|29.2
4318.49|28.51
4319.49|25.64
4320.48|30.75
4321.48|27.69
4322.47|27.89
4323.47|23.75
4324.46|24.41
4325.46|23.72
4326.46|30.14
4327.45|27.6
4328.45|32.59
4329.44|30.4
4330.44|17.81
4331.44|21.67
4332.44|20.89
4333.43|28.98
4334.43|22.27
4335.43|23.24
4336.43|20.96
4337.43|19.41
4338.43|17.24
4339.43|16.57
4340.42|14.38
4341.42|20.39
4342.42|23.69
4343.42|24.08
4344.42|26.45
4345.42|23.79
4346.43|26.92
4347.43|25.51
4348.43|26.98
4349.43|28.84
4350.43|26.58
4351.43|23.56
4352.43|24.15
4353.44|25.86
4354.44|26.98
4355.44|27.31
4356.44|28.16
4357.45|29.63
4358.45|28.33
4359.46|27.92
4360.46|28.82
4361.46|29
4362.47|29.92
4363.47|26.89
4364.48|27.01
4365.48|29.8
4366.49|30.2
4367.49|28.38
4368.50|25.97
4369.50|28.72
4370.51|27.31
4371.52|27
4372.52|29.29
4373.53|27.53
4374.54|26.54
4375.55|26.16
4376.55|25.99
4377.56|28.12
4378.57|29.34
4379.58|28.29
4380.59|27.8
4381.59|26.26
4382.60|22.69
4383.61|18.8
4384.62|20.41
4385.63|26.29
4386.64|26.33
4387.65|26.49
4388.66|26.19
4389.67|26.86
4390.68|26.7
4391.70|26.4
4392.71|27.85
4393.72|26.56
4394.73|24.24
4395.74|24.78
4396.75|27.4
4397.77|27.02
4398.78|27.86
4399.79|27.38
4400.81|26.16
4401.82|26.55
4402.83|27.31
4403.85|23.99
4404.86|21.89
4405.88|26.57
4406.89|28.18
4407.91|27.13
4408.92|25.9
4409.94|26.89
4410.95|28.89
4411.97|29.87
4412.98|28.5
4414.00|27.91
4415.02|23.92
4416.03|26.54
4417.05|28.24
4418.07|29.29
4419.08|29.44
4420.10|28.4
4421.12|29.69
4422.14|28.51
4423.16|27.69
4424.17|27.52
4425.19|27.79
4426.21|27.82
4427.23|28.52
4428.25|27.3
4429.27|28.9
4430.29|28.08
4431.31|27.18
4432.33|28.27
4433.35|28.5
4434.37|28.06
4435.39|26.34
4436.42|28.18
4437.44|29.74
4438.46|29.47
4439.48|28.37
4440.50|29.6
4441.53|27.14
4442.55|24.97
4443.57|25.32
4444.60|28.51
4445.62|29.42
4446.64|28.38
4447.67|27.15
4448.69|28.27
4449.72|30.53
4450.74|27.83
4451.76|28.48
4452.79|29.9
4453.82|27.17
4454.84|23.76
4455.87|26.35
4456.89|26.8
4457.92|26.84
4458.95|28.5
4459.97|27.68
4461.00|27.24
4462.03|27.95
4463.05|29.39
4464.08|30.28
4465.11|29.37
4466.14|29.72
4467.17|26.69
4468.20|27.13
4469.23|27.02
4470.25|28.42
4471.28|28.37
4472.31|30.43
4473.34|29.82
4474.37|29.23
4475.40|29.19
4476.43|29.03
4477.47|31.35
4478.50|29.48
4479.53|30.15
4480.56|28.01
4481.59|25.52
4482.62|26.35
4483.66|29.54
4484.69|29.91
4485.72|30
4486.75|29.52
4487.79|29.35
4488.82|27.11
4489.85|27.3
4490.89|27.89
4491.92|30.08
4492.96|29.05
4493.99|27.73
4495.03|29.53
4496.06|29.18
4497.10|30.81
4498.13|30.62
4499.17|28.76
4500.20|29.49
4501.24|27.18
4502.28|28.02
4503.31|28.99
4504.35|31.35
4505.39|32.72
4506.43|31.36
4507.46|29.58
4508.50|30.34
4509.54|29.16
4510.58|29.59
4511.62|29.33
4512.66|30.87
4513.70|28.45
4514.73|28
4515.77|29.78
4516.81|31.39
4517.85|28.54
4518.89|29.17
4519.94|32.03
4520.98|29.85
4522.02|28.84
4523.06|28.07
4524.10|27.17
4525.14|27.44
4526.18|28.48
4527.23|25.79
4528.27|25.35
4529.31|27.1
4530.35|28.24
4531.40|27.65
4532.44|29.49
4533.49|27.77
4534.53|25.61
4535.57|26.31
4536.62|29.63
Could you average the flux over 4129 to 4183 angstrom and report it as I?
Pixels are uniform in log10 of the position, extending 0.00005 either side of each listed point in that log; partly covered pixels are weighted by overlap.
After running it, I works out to 27.1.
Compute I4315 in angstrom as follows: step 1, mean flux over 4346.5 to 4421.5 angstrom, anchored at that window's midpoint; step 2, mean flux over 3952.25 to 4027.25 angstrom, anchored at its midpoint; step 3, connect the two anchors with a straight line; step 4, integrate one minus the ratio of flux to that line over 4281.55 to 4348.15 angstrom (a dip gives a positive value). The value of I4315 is 7.3 angstrom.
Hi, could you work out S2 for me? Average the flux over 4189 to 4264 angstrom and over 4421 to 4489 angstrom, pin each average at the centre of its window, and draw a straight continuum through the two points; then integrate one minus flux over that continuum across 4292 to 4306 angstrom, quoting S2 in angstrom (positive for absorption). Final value 2.79 angstrom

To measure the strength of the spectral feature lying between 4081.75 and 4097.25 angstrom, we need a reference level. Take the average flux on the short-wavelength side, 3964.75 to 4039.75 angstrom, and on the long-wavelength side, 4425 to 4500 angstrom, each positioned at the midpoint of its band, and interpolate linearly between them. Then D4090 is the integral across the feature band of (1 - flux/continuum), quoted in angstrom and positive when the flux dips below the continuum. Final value -2.0 angstrom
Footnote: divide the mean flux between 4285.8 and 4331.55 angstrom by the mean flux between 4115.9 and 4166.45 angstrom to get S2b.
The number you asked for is 0.9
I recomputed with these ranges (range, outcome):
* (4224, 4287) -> 25.4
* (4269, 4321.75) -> 23.5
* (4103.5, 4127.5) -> 26.9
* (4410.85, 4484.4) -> 28.2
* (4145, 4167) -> 27.5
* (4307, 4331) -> 24.7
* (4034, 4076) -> 25.6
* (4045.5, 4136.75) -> 25.8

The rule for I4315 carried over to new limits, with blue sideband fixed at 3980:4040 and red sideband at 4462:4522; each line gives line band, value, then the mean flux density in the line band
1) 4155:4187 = -0.8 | 27.5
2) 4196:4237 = 1.6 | 26.1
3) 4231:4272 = 2.4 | 25.8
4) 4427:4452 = 0.6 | 28.1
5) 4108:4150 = -1.3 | 27.3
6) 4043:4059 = 0.4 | 25.2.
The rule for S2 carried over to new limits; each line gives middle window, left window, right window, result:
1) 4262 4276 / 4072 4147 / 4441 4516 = 0.9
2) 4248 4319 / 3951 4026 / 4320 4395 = 2.9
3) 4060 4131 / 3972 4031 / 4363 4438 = -1.8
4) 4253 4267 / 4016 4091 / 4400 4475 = 0.5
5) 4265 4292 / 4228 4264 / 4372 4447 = 0.9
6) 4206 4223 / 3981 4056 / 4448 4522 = -0.4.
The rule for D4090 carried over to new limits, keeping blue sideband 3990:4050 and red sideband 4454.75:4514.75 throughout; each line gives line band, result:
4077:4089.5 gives -0.2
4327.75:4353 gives 3.9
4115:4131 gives -0.9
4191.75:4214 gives -0.2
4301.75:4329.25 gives 3.8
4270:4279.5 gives 0.7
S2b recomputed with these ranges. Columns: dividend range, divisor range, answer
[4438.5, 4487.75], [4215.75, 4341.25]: 1.16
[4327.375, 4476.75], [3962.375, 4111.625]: 1.12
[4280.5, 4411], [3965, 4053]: 1.06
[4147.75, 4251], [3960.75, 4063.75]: 1.14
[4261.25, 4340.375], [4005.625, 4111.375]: 0.93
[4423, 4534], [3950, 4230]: 1.14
